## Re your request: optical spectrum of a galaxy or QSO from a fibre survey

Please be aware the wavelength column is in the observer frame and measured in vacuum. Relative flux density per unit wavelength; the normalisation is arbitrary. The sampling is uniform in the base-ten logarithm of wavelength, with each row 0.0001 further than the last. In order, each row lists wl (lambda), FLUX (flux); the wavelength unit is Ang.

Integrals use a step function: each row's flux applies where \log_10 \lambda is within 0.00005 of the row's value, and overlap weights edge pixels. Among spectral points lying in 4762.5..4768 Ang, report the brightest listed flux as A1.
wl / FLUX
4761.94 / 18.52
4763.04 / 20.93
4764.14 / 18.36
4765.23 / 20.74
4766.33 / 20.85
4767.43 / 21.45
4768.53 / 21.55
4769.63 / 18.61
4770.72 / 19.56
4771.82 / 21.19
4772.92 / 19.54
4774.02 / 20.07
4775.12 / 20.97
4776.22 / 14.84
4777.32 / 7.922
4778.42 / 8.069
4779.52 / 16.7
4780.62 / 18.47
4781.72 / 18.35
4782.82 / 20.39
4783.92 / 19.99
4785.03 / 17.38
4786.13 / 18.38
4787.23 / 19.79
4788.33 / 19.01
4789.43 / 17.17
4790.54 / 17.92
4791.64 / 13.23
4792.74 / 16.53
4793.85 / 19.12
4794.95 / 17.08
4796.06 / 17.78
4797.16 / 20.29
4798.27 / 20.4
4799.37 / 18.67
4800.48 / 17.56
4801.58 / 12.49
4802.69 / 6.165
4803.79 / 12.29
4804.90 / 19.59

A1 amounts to 21.45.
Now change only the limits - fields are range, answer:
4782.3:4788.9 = 20.39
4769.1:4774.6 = 21.19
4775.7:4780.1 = 16.7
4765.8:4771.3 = 21.55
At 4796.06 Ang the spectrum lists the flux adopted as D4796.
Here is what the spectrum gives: 17.78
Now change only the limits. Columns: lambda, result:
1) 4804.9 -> 19.59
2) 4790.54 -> 17.92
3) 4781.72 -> 18.35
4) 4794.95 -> 17.08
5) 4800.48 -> 17.56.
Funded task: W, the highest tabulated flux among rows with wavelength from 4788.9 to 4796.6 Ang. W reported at 19.12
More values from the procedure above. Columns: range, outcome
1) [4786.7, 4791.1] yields 19.79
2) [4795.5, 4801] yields 20.4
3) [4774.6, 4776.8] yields 20.97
